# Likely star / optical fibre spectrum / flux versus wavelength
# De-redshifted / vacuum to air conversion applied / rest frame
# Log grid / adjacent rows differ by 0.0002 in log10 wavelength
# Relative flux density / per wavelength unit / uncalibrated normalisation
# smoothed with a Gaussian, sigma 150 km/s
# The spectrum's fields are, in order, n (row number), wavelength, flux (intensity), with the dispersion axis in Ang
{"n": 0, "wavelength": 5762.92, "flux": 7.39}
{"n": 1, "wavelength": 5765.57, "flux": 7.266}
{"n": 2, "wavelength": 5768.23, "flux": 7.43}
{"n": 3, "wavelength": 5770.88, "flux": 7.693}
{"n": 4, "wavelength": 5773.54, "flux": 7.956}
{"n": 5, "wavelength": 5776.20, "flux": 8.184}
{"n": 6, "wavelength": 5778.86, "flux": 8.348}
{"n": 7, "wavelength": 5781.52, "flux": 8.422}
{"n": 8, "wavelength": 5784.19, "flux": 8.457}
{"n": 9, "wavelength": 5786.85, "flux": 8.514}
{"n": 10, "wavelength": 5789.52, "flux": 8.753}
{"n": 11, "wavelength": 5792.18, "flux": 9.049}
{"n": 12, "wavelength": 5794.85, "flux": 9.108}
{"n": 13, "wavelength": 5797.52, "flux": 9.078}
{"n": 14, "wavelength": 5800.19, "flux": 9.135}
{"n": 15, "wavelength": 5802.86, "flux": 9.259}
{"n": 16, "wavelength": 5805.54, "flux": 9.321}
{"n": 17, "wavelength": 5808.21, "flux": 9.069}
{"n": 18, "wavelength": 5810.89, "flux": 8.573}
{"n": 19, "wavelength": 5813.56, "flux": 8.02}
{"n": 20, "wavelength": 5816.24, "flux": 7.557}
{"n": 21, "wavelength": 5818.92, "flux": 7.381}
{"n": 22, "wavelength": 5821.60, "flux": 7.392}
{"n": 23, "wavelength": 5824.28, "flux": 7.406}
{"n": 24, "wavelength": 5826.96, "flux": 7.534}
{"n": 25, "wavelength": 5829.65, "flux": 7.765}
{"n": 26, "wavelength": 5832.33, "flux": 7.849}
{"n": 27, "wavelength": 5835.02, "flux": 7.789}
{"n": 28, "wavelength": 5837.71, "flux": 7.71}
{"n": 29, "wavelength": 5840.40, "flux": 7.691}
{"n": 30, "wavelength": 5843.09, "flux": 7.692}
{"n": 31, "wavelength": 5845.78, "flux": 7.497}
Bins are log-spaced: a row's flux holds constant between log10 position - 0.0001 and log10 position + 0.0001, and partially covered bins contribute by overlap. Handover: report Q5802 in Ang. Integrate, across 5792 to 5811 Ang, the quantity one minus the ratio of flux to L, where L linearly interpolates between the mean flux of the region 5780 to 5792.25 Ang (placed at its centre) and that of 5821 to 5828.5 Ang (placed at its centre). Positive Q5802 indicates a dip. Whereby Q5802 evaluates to -2.3 Ang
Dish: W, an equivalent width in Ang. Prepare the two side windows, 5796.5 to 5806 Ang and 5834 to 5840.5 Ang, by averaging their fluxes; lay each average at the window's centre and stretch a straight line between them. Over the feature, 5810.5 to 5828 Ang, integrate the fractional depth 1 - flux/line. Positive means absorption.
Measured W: 1.7 Ang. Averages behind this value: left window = 9.19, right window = 7.73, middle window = 7.65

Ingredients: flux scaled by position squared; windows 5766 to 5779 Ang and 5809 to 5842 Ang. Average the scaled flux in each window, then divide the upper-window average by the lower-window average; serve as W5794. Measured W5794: 1.0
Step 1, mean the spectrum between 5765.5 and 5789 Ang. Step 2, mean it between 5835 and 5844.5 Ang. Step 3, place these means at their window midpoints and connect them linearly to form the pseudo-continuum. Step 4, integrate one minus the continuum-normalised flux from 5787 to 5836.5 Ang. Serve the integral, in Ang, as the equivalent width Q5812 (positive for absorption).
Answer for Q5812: -2.8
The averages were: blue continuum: 8.09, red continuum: 7.71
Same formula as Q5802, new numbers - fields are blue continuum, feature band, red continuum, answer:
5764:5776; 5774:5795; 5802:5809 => -0.7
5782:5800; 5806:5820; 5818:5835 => -0.3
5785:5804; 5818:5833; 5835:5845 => 1.0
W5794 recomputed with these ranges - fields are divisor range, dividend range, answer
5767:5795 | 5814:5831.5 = 0.92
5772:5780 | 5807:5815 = 1.06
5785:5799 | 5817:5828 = 0.85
